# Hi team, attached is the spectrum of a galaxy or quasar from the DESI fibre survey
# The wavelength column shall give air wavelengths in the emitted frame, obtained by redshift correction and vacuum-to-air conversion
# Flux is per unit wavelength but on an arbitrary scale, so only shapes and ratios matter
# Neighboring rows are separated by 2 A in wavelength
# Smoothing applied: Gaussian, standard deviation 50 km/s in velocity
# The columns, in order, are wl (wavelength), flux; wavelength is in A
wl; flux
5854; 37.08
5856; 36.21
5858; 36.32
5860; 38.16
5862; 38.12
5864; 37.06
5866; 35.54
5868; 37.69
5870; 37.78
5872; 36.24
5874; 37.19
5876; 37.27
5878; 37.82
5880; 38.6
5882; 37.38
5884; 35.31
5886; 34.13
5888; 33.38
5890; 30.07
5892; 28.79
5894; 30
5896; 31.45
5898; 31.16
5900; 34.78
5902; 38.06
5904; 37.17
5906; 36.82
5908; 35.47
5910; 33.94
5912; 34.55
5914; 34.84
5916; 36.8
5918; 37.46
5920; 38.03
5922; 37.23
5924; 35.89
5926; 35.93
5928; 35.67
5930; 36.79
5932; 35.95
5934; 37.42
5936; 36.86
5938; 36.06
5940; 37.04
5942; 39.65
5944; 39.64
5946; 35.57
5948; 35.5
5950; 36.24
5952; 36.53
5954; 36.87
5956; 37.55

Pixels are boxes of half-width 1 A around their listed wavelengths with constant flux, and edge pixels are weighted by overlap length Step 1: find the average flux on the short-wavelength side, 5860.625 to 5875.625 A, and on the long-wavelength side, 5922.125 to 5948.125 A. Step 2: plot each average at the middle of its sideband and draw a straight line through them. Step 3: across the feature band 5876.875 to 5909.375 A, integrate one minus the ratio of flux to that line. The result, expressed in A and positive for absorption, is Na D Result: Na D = 2.3 A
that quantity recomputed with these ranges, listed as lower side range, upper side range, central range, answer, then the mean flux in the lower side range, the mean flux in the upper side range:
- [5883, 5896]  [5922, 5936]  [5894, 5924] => -1.1 A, 31.9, 36.4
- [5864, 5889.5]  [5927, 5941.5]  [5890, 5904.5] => 1.5 A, 36.4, 36.6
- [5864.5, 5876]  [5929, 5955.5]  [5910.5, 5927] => 0.3 A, 36.9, 36.9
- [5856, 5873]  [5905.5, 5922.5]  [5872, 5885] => -0.1 A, 37.1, 36.1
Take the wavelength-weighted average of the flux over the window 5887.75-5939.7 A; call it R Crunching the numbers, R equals 35.1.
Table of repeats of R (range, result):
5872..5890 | 36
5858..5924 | 35.6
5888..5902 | 31.7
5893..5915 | 34.4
